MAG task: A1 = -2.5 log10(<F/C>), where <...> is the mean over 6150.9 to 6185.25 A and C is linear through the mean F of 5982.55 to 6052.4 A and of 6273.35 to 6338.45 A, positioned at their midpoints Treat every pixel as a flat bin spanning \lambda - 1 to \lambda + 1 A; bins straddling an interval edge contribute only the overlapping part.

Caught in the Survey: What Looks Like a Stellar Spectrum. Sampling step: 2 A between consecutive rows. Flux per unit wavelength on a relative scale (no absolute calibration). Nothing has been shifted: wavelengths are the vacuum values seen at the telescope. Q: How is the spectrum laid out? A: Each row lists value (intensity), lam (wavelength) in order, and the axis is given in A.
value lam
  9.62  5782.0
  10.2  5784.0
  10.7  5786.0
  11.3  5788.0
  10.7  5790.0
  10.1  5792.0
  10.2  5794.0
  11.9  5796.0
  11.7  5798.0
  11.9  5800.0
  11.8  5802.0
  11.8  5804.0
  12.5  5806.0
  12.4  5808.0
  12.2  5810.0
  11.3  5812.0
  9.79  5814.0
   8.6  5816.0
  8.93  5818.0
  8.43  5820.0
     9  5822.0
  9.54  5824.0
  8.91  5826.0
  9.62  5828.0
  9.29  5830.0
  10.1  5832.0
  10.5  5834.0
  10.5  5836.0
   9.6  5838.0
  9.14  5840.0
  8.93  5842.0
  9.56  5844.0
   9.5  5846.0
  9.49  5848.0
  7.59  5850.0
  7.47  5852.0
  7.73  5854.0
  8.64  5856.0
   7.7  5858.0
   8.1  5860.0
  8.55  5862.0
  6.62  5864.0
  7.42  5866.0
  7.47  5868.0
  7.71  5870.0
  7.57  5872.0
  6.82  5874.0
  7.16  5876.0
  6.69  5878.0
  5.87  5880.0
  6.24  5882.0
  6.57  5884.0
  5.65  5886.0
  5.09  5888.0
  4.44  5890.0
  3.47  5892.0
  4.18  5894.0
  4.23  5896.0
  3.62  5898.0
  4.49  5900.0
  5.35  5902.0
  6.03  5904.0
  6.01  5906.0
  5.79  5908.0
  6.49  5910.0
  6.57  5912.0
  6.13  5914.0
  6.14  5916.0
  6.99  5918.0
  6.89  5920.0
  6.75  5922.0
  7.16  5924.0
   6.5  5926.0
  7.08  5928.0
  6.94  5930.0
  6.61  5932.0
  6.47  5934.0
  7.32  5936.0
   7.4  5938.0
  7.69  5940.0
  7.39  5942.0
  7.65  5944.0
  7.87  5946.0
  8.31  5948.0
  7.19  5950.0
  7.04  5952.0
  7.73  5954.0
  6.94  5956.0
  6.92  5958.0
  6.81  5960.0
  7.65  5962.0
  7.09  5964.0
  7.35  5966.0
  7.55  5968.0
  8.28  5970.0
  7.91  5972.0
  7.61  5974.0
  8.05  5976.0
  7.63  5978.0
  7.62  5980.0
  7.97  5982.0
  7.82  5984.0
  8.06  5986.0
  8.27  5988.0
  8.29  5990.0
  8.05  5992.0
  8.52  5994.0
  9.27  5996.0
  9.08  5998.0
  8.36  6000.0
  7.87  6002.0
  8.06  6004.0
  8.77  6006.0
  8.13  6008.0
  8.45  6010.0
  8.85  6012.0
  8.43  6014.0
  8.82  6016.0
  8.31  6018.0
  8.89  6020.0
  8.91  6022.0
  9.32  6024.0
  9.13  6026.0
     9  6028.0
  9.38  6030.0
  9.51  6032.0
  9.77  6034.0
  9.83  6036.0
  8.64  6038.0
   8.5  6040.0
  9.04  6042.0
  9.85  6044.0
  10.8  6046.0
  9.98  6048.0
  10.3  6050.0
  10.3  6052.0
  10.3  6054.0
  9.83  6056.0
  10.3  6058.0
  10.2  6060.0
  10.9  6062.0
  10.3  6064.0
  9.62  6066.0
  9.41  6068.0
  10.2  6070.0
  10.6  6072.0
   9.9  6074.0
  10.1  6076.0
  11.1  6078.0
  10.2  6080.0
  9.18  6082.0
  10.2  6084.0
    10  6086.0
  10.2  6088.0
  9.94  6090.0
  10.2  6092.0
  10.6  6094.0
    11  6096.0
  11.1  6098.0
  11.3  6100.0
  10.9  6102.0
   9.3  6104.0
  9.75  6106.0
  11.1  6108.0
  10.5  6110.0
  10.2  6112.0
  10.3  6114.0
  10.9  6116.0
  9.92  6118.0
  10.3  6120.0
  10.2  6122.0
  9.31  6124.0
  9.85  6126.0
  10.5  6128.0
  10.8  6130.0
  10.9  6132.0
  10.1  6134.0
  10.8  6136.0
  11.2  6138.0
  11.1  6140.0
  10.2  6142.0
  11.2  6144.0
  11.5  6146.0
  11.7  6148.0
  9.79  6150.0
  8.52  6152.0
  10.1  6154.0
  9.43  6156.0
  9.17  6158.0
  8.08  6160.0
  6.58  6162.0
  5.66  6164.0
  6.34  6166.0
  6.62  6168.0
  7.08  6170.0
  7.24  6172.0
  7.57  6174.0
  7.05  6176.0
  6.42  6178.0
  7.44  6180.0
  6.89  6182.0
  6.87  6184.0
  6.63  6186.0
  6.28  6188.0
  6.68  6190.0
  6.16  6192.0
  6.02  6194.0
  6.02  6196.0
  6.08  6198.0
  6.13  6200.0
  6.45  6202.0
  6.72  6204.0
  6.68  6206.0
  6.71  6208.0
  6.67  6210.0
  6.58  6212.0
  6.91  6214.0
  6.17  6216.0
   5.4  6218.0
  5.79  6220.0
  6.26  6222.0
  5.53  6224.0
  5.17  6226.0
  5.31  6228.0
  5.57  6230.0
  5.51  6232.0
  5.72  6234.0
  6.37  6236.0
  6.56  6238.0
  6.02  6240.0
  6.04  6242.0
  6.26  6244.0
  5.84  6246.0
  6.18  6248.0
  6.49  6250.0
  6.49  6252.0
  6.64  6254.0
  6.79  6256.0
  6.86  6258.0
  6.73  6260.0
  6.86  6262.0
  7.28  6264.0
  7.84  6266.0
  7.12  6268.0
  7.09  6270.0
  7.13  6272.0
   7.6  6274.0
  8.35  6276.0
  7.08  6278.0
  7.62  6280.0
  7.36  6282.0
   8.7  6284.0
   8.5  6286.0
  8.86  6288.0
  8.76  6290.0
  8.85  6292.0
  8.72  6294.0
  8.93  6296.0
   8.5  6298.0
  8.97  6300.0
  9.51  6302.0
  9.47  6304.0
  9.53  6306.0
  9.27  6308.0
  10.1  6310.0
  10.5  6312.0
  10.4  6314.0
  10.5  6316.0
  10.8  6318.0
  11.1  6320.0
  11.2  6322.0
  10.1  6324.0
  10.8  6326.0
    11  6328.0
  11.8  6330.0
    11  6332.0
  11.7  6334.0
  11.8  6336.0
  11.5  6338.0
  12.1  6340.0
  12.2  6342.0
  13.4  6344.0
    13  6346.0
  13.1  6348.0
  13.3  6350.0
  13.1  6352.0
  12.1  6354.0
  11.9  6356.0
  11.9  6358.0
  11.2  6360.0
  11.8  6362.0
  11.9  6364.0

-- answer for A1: 0.237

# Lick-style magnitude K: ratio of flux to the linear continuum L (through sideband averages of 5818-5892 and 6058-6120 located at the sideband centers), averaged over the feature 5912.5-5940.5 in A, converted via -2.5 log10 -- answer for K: 0.26 mag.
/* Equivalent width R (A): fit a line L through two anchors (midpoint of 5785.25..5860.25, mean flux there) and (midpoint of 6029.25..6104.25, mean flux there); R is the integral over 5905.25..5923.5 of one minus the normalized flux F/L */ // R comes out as 6.5 A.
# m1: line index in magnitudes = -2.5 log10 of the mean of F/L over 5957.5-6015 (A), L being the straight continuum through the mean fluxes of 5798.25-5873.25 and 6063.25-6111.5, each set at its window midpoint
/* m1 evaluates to 0.228 mag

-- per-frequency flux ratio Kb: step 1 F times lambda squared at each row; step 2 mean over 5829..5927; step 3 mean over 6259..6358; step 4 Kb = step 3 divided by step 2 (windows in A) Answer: 1.6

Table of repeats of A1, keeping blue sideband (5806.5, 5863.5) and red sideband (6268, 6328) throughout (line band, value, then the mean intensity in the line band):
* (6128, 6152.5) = -0.16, 10.7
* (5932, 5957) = 0.25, 7.38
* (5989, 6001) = 0.08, 8.59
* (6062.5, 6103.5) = -0.12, 10.3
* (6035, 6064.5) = -0.08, 9.93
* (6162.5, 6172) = 0.37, 6.52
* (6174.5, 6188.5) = 0.32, 6.84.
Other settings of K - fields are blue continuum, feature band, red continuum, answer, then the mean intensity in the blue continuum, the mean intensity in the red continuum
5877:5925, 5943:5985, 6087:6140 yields -0.07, 5.7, 10.4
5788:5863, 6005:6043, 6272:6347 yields 0.11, 9.85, 9.95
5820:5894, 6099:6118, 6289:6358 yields -0.11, 7.85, 10.9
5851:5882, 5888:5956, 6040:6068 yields 0.28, 7.4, 10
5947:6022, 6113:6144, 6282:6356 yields -0.15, 8.01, 10.6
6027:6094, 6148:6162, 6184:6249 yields -0.20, 9.94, 6.15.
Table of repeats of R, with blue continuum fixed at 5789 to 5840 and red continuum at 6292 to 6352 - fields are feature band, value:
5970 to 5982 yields 3.1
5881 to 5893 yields 6.0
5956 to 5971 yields 4.5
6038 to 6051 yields 1.2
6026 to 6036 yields 1.1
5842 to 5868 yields 5.6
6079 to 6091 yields 0.8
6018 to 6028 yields 1.5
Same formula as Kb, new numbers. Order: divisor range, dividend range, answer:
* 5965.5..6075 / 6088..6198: 1.05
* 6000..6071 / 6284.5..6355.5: 1.25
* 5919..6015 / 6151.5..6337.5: 1.10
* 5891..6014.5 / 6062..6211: 1.33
